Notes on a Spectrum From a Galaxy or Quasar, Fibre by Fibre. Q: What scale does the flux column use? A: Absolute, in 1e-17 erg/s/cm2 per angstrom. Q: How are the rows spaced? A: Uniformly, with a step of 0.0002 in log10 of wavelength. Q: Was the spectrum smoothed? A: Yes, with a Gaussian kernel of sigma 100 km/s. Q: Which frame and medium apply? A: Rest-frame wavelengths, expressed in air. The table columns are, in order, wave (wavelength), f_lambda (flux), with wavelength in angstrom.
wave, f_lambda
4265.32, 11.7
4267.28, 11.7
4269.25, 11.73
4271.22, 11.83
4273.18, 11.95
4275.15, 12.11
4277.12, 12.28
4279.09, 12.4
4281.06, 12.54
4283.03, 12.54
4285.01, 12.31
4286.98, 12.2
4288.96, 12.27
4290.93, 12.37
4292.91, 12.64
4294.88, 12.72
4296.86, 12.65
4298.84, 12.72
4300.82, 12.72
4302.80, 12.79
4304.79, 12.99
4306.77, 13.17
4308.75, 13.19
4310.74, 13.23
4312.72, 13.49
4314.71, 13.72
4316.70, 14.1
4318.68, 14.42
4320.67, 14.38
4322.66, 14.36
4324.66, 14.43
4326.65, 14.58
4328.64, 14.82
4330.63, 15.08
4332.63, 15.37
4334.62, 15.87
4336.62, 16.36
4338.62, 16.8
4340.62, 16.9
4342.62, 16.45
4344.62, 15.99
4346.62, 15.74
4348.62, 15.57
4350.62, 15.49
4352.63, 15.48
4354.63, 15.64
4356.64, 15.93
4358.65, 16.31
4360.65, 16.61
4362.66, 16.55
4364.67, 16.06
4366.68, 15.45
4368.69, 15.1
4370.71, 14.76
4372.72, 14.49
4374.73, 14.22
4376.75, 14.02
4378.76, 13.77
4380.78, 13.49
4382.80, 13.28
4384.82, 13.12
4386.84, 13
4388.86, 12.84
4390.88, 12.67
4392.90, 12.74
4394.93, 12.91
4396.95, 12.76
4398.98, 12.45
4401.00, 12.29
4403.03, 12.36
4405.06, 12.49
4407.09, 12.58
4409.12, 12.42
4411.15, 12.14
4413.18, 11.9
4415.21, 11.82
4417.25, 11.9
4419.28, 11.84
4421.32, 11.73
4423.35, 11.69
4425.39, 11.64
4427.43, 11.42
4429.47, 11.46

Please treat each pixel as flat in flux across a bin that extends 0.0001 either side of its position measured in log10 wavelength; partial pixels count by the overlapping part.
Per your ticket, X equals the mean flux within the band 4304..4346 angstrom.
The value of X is 14.8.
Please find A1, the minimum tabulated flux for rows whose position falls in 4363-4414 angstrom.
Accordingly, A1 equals 11.9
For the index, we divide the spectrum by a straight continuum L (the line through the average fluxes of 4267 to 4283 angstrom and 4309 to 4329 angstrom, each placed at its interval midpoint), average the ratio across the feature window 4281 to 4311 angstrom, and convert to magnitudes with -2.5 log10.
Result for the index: 0.03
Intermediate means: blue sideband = 12.1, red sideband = 14.1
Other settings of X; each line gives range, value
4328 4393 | 15.1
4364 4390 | 14.1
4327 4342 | 15.8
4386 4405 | 12.7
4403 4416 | 12.2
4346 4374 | 15.6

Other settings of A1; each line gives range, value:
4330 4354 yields 15.08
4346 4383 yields 13.28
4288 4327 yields 12.27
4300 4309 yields 12.72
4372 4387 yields 13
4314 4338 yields 13.72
